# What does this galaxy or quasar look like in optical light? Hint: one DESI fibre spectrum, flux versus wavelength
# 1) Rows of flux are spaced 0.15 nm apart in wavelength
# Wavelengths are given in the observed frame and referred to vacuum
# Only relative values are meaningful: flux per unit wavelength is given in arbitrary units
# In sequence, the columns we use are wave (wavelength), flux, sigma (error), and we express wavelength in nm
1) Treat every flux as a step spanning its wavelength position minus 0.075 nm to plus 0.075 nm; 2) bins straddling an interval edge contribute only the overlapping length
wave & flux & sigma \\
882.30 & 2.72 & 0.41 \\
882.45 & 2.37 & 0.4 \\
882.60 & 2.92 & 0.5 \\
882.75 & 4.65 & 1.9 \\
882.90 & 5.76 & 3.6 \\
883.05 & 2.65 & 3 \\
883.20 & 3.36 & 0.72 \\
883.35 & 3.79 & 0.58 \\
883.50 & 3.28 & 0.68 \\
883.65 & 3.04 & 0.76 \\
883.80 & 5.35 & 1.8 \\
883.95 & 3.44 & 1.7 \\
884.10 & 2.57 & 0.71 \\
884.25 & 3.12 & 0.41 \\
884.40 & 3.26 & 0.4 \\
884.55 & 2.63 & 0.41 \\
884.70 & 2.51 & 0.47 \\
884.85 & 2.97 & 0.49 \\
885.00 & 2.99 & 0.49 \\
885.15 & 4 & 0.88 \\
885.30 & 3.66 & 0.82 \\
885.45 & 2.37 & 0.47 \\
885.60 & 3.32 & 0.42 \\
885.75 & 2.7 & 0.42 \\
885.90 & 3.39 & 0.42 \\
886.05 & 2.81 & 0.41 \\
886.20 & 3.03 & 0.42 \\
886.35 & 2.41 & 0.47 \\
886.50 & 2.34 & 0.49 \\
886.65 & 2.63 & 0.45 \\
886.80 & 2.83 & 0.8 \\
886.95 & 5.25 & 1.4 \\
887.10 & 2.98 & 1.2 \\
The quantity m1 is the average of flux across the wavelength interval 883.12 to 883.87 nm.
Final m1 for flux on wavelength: 3.75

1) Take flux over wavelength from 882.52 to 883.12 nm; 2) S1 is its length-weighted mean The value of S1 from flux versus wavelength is 3.99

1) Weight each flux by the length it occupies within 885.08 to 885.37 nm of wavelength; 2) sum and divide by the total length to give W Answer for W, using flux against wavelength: 3.83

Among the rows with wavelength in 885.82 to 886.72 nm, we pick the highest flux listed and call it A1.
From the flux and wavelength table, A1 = 3.39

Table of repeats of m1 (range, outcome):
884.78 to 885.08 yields 3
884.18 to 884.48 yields 3.18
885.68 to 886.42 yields 2.87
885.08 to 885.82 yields 3.21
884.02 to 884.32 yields 2.85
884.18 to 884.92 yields 2.9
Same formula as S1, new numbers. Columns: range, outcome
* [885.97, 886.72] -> 2.65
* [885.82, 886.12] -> 3.1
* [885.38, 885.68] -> 2.85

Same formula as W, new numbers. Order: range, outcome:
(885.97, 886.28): 2.92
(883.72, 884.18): 3.77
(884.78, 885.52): 3.21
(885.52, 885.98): 3.12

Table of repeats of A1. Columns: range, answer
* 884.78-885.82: 4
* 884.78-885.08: 2.99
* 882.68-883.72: 5.76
